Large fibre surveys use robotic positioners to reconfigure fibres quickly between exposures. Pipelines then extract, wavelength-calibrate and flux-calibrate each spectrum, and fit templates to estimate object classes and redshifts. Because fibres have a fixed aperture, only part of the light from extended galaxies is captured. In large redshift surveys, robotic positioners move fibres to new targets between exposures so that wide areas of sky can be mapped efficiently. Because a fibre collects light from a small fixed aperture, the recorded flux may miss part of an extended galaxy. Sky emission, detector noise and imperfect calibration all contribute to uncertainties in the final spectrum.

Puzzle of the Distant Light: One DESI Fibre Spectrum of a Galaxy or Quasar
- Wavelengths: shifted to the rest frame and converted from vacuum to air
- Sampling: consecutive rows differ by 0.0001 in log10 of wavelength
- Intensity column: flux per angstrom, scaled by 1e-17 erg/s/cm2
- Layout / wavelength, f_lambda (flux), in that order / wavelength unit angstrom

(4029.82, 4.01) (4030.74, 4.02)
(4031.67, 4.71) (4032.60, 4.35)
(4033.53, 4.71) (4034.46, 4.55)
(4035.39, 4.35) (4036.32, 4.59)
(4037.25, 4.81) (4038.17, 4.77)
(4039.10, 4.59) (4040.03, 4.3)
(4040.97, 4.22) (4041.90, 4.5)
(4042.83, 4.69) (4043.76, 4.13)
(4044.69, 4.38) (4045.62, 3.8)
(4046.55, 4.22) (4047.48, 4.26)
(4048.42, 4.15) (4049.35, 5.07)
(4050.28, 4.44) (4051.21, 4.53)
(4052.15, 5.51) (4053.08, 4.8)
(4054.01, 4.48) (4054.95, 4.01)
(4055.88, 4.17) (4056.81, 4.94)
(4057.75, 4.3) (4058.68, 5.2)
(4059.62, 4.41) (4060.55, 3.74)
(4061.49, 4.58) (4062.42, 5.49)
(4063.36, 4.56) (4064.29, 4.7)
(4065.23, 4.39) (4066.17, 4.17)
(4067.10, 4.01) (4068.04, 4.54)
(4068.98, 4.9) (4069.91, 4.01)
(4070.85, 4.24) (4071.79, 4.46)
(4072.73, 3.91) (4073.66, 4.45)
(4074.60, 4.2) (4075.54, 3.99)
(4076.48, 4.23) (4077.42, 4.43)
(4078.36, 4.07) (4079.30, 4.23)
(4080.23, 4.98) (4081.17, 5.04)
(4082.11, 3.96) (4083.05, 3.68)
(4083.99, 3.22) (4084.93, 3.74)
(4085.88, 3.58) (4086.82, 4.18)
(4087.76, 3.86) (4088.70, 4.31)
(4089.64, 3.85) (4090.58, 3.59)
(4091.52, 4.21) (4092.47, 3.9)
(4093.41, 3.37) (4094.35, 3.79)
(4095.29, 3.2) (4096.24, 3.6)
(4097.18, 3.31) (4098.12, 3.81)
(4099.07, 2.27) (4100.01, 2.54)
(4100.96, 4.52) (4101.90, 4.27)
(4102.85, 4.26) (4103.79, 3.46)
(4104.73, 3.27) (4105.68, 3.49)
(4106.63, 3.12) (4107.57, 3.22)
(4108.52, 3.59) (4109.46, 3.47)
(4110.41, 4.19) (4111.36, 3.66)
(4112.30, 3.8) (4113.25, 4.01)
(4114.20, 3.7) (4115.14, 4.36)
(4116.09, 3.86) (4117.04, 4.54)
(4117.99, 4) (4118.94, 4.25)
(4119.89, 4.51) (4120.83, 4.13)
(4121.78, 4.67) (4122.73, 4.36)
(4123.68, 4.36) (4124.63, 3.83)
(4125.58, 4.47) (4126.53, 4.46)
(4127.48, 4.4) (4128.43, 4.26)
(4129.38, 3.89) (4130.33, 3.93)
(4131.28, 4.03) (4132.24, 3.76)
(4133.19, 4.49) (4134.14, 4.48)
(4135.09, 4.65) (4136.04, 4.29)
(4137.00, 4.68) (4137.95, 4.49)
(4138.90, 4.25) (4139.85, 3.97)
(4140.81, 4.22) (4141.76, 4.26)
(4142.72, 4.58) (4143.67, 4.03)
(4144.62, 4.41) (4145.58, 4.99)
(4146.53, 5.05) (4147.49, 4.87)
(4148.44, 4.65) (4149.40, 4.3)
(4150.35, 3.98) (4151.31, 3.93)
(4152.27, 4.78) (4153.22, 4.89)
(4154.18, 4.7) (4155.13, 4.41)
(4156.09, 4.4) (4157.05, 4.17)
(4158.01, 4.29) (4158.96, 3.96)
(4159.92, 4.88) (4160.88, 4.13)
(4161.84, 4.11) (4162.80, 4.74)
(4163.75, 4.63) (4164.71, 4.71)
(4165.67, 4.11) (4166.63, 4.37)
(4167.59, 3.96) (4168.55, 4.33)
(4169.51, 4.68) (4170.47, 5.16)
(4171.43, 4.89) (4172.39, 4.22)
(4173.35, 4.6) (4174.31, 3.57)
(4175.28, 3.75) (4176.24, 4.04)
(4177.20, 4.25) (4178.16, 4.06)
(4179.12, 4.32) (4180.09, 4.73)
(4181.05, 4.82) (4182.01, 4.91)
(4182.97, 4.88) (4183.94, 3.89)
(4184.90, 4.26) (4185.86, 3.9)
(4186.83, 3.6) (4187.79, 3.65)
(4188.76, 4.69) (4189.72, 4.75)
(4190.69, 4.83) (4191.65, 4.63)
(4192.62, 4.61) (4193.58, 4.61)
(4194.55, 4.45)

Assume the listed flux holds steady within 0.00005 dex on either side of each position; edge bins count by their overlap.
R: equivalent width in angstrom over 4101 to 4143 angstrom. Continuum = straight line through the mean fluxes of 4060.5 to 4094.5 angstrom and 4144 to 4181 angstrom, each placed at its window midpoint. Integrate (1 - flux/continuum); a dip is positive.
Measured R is 2.1 angstrom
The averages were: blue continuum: 4.19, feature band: 4.09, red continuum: 4.42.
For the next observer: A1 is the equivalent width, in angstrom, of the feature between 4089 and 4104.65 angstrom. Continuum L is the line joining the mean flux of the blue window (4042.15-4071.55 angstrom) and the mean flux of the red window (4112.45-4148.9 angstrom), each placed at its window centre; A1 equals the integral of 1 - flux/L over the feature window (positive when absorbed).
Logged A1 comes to 2.7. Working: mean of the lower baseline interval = 4.48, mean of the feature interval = 3.62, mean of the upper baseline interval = 4.32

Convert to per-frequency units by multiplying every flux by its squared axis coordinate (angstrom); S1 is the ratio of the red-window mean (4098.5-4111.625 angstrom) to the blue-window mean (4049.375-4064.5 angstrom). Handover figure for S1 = 0.78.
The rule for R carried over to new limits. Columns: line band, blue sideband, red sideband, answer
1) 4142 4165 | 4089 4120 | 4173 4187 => -2.4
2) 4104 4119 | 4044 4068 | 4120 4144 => 2.0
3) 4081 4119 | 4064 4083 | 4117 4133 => 4.7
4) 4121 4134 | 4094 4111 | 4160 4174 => -1.1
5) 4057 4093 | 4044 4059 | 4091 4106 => -1.8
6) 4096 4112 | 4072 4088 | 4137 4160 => 2.6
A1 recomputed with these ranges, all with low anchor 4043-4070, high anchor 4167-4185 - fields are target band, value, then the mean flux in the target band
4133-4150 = -0.23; 4.48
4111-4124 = 0.81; 4.16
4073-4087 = 1.07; 4.13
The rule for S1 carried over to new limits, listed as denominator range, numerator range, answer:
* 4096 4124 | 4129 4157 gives 1.17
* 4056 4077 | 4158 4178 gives 1.03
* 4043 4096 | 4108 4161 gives 1.04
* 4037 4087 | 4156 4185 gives 1.06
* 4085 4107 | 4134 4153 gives 1.25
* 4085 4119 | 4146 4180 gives 1.22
